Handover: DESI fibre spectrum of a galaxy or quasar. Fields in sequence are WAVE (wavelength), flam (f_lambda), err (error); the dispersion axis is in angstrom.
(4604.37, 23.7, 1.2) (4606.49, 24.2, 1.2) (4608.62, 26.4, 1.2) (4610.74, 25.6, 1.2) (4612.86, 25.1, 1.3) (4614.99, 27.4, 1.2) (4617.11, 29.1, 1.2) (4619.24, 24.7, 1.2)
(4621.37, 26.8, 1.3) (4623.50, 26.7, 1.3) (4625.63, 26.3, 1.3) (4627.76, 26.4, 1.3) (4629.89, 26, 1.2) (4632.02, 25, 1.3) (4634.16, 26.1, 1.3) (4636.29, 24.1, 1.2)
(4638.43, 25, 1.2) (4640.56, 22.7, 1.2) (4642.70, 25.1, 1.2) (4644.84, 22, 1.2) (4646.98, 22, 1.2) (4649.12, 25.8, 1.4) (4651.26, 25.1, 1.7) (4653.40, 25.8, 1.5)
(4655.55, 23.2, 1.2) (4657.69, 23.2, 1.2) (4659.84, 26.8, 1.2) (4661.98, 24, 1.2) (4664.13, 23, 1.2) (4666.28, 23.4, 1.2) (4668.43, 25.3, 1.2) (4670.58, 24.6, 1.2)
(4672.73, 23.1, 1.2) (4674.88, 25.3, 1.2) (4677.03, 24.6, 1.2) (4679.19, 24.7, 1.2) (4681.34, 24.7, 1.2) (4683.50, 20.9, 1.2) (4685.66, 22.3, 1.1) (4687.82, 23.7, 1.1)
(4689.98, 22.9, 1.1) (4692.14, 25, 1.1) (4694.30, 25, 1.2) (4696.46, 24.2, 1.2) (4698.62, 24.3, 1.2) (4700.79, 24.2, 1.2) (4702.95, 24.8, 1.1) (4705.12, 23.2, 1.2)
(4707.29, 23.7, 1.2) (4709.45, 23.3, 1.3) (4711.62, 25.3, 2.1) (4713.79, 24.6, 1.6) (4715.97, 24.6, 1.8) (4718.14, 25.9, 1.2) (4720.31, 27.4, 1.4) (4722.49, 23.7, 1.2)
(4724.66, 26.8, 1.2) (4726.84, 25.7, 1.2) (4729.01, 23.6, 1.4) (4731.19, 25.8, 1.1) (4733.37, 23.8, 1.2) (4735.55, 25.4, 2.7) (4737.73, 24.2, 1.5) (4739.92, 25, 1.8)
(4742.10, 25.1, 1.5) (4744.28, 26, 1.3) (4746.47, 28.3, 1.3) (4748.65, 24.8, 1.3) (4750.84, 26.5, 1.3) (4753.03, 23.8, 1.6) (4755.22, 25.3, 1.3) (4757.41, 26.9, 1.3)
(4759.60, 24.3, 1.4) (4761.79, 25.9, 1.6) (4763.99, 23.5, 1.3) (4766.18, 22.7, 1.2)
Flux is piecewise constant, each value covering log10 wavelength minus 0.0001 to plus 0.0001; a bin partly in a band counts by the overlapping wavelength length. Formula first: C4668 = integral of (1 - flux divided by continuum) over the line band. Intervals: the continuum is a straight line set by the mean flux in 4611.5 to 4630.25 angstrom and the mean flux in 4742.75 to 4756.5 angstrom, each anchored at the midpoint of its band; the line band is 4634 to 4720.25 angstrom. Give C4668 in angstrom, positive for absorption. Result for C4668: 6.5 angstrom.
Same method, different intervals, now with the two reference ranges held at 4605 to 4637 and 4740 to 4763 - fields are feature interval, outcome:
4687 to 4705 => 1.10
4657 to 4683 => 1.53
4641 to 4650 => 0.80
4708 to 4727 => 0.39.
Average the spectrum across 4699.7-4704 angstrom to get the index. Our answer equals 24.5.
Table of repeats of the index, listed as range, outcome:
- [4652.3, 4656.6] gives 24.5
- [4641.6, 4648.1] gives 23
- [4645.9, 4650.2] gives 23.9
